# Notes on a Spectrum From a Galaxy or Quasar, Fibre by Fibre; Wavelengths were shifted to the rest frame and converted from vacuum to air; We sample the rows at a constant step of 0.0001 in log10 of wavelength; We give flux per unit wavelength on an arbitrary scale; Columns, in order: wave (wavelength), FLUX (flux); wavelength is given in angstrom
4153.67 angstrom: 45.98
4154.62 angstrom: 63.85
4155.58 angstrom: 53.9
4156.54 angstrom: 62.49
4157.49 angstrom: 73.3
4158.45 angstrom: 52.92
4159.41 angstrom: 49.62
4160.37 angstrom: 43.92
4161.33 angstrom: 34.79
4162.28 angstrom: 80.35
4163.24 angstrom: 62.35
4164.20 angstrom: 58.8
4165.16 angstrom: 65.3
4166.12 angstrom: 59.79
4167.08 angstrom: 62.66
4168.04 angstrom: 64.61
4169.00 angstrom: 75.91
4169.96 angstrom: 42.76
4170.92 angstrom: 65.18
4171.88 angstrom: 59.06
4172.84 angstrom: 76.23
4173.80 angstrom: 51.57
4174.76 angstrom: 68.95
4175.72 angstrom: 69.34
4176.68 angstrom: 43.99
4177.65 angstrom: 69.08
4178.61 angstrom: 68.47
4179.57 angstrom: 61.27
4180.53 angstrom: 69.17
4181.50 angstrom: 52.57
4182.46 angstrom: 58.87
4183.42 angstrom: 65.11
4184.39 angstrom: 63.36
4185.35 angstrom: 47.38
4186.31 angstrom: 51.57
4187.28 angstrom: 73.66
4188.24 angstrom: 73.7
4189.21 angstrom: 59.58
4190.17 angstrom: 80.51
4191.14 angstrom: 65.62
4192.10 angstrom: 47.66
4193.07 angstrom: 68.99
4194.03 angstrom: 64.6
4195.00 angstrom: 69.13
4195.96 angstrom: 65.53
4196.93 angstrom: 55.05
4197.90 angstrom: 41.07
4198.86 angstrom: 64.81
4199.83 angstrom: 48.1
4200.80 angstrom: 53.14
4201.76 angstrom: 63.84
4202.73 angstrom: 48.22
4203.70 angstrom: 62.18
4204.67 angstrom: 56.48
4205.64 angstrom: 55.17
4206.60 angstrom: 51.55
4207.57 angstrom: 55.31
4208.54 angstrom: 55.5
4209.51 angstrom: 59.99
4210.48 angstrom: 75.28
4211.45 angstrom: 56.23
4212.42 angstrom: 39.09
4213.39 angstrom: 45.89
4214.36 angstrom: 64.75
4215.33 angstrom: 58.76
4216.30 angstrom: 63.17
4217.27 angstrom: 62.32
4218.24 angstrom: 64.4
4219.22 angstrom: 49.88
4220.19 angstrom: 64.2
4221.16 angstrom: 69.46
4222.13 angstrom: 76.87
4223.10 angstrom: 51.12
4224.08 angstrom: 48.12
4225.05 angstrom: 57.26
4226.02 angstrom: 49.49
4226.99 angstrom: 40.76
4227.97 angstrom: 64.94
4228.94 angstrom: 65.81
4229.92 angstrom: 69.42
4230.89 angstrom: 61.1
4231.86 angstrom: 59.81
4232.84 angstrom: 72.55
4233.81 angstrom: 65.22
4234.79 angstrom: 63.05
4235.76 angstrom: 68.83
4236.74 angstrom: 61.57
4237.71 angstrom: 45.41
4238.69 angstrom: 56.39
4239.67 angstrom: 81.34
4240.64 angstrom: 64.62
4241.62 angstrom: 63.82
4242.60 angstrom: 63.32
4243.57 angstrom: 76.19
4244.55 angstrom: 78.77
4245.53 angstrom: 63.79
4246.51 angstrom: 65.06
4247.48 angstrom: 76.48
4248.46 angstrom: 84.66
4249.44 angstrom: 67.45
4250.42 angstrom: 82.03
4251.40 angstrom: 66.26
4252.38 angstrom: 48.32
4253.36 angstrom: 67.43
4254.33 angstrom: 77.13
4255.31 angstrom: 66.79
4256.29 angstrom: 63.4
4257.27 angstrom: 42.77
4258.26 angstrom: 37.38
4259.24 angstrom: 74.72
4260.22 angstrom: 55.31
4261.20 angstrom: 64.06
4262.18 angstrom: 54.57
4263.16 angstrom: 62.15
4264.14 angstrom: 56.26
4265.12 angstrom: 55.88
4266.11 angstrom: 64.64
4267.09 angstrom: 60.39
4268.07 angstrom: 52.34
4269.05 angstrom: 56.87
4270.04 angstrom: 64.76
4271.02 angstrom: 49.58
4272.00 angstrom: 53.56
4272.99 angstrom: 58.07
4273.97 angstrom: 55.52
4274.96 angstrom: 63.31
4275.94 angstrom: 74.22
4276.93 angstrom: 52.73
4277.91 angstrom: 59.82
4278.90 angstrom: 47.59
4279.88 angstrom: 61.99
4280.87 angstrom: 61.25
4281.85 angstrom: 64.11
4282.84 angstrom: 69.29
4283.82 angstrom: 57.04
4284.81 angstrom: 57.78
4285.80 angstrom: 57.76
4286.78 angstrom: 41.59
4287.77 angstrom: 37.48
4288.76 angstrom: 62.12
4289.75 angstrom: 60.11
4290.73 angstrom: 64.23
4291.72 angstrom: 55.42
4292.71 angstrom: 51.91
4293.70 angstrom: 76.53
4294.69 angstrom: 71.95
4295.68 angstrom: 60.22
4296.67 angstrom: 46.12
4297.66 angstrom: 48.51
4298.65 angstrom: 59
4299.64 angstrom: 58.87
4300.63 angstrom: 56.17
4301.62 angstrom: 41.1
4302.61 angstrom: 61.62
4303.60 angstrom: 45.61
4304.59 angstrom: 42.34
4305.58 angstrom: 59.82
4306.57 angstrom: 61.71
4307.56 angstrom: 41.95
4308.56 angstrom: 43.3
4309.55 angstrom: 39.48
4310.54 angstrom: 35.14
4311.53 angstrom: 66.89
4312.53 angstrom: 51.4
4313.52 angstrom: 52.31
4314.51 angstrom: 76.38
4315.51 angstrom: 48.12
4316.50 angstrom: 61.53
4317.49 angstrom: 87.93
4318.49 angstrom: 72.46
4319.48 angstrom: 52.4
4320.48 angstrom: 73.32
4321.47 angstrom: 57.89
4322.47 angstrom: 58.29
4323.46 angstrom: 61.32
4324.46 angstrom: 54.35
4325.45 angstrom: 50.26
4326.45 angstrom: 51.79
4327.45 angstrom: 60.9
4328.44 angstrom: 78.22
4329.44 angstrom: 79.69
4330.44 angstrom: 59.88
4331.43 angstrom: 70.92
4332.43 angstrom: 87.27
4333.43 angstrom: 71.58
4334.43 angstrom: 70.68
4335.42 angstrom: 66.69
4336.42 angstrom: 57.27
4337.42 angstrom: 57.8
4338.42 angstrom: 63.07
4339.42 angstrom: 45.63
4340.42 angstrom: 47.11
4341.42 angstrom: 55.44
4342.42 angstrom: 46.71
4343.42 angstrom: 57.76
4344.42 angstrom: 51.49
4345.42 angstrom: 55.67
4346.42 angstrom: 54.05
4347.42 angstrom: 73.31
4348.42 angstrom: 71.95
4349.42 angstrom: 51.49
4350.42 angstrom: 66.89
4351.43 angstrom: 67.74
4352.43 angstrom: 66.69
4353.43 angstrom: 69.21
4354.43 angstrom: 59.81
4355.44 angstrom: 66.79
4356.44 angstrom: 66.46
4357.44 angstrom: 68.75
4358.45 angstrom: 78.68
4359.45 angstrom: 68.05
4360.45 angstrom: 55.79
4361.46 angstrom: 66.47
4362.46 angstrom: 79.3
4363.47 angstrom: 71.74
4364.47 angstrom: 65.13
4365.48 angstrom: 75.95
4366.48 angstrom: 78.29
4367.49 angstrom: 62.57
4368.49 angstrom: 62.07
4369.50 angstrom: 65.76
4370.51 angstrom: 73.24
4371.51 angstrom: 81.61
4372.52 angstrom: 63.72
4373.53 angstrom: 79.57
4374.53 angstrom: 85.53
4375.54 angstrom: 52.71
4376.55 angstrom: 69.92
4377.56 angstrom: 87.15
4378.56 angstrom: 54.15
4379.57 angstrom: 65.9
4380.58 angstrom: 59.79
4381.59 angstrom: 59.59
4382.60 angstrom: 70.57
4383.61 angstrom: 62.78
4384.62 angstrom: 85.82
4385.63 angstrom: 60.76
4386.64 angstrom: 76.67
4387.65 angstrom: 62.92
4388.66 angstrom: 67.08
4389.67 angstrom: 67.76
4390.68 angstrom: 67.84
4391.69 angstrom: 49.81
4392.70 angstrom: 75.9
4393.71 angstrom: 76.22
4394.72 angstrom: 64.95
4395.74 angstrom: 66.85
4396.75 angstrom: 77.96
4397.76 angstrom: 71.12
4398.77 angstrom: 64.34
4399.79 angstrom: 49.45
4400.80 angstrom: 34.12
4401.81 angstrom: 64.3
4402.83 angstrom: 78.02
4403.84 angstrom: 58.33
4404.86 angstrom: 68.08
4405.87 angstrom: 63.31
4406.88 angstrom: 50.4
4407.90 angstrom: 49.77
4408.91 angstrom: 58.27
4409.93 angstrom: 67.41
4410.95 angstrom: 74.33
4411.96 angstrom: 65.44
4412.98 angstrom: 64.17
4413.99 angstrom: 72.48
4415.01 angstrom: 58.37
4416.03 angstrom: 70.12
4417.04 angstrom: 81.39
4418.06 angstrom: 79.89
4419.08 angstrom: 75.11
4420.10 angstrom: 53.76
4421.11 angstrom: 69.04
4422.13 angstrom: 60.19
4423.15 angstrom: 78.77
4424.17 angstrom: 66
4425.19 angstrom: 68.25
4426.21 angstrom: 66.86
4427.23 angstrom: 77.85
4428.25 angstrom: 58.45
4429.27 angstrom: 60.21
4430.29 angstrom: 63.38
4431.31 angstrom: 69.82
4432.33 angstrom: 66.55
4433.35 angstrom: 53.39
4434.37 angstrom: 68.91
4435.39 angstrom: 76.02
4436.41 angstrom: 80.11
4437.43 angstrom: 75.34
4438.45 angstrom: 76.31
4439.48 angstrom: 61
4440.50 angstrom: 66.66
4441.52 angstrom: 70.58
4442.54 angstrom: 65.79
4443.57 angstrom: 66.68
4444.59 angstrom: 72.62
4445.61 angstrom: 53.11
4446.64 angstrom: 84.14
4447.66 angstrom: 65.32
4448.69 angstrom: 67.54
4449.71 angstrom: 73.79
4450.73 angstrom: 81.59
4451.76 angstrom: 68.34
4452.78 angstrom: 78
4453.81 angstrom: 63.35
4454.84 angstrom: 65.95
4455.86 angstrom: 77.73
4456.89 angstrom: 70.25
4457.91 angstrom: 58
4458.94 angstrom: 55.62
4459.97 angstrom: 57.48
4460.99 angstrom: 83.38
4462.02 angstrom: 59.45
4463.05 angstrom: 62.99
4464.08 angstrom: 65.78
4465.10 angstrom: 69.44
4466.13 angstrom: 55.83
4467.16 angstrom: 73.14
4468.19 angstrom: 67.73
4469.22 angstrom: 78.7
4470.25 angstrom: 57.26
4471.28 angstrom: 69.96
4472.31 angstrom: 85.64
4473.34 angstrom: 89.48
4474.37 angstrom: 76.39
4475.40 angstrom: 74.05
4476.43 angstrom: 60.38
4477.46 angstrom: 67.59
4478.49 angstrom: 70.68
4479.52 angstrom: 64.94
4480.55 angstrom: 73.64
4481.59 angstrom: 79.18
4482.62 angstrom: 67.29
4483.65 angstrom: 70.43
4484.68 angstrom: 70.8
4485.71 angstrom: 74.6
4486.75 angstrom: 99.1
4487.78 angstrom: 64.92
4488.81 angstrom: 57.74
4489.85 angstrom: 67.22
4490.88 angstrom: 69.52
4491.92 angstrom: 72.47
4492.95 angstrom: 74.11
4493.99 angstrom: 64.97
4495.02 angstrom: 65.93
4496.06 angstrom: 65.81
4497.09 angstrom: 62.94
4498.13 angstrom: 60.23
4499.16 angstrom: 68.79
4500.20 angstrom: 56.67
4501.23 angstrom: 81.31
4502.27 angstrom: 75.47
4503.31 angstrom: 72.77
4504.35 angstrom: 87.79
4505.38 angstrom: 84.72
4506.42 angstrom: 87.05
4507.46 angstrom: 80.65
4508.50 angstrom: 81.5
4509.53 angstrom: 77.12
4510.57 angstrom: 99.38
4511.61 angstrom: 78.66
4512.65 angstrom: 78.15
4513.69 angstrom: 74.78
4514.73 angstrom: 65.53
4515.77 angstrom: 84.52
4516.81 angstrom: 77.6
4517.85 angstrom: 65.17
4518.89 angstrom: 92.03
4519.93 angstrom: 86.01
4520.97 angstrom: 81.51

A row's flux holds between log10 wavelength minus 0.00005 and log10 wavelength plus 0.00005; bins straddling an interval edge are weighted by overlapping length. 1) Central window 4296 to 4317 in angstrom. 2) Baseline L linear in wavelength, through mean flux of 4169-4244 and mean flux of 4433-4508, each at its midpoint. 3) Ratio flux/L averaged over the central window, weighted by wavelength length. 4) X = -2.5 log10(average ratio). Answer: 0.225 mag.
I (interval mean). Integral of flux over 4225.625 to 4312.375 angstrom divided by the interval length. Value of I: 59.5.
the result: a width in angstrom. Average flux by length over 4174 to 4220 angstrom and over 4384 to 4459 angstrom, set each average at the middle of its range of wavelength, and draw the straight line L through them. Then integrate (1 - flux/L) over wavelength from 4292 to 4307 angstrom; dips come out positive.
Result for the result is 1.7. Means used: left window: 59.7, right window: 67.3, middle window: 56.1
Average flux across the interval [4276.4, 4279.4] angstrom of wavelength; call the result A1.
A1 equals 53.6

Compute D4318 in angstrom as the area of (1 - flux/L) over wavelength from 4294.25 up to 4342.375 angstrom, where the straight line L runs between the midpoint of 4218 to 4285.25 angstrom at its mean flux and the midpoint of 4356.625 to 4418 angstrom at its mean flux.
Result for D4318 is 4.4 angstrom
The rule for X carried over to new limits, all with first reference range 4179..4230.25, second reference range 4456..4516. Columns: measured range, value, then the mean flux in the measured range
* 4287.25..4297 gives 0.08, 58.7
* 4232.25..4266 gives -0.05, 64.5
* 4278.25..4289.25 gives 0.12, 56.2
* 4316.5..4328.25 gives 0.04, 62.3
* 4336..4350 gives 0.16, 56.4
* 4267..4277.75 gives 0.07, 58.3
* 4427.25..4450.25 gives 0.02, 68.2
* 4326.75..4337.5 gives -0.07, 69.3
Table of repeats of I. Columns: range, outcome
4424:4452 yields 68.8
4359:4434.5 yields 66.9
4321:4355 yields 61.7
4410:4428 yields 69.3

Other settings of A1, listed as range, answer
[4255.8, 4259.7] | 54.3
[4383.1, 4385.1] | 74.1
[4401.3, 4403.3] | 70.8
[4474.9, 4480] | 67.6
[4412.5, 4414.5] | 68.5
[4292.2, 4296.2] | 64.9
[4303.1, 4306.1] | 49.5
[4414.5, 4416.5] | 64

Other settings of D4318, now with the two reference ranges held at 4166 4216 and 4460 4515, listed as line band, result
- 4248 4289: 2.3 angstrom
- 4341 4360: 1.1 angstrom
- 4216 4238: 0.3 angstrom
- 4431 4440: 0.1 angstrom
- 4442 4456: 0.2 angstrom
